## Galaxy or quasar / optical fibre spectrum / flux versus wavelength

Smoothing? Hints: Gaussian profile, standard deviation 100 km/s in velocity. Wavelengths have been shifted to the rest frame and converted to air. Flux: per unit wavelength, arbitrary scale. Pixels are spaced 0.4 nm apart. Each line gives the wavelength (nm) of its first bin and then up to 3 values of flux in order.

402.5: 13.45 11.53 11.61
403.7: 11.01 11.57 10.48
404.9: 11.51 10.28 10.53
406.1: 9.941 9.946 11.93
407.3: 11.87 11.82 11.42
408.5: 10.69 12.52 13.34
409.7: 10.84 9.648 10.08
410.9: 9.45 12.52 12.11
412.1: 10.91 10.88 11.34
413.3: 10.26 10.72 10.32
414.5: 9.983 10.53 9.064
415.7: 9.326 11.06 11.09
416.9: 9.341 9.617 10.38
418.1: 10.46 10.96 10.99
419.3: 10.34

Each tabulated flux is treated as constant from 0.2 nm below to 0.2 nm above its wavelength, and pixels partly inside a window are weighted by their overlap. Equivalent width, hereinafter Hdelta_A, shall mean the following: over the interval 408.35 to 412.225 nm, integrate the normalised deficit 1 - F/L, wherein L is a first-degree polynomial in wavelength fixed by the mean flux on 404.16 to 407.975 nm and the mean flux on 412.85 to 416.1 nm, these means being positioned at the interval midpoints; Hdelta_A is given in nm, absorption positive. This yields -0.24 nm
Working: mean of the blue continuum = 11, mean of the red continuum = 10.2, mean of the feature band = 11.2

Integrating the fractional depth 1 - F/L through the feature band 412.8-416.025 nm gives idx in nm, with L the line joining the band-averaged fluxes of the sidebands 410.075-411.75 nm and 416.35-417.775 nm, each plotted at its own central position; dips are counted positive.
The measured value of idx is 0.05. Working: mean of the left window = 10.8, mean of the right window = 10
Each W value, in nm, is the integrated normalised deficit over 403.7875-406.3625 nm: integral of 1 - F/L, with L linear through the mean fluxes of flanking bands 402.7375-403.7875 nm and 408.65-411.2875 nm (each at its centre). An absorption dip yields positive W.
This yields 0.14 nm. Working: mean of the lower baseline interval 11.4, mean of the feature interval 10.7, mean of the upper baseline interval 11.1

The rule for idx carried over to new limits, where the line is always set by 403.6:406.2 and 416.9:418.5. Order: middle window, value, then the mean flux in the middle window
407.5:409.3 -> -0.20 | 11.8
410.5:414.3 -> -0.18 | 10.9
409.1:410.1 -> -0.10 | 11.6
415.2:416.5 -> 0.02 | 10.1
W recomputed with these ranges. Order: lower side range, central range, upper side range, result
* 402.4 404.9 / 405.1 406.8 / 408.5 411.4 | 0.16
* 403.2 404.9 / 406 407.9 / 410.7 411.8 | 0.01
